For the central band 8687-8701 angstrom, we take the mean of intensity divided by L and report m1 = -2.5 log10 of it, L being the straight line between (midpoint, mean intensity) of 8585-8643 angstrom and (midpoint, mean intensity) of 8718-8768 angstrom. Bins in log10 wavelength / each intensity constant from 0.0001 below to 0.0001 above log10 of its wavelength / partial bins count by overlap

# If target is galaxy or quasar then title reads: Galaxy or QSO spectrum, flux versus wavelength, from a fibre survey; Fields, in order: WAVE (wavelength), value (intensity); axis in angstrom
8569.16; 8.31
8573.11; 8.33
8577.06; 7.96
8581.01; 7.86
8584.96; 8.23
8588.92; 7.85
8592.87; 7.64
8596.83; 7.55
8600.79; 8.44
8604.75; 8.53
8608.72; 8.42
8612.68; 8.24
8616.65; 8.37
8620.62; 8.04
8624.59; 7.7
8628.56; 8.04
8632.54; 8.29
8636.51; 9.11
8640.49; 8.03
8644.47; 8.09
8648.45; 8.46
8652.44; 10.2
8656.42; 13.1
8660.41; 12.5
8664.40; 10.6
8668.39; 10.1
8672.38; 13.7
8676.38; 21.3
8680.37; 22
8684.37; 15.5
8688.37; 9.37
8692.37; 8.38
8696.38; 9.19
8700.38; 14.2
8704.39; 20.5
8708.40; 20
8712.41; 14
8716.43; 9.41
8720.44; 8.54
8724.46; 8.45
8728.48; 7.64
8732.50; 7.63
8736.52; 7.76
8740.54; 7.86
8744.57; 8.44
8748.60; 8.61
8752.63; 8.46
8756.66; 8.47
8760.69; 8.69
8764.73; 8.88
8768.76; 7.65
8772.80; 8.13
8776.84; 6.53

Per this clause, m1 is -0.20 mag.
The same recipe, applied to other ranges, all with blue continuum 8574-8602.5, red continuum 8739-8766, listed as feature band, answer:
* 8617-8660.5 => -0.119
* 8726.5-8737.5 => 0.101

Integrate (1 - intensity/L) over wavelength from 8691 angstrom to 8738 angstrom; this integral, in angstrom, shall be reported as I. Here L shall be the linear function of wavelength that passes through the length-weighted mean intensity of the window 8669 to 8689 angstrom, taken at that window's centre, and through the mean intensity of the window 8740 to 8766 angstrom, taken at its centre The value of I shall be 5.0 angstrom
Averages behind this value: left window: 16.4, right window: 8.51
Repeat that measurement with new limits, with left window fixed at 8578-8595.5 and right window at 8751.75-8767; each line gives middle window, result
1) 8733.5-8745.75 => 0.8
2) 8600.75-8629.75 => -0.7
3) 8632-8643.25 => -0.5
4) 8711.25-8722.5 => -2.6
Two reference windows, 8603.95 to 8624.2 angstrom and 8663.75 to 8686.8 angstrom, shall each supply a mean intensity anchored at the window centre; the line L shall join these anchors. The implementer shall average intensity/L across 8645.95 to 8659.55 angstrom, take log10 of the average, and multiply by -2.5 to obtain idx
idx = 0.220 mag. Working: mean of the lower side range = 8.26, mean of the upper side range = 15.7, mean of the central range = 10.7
